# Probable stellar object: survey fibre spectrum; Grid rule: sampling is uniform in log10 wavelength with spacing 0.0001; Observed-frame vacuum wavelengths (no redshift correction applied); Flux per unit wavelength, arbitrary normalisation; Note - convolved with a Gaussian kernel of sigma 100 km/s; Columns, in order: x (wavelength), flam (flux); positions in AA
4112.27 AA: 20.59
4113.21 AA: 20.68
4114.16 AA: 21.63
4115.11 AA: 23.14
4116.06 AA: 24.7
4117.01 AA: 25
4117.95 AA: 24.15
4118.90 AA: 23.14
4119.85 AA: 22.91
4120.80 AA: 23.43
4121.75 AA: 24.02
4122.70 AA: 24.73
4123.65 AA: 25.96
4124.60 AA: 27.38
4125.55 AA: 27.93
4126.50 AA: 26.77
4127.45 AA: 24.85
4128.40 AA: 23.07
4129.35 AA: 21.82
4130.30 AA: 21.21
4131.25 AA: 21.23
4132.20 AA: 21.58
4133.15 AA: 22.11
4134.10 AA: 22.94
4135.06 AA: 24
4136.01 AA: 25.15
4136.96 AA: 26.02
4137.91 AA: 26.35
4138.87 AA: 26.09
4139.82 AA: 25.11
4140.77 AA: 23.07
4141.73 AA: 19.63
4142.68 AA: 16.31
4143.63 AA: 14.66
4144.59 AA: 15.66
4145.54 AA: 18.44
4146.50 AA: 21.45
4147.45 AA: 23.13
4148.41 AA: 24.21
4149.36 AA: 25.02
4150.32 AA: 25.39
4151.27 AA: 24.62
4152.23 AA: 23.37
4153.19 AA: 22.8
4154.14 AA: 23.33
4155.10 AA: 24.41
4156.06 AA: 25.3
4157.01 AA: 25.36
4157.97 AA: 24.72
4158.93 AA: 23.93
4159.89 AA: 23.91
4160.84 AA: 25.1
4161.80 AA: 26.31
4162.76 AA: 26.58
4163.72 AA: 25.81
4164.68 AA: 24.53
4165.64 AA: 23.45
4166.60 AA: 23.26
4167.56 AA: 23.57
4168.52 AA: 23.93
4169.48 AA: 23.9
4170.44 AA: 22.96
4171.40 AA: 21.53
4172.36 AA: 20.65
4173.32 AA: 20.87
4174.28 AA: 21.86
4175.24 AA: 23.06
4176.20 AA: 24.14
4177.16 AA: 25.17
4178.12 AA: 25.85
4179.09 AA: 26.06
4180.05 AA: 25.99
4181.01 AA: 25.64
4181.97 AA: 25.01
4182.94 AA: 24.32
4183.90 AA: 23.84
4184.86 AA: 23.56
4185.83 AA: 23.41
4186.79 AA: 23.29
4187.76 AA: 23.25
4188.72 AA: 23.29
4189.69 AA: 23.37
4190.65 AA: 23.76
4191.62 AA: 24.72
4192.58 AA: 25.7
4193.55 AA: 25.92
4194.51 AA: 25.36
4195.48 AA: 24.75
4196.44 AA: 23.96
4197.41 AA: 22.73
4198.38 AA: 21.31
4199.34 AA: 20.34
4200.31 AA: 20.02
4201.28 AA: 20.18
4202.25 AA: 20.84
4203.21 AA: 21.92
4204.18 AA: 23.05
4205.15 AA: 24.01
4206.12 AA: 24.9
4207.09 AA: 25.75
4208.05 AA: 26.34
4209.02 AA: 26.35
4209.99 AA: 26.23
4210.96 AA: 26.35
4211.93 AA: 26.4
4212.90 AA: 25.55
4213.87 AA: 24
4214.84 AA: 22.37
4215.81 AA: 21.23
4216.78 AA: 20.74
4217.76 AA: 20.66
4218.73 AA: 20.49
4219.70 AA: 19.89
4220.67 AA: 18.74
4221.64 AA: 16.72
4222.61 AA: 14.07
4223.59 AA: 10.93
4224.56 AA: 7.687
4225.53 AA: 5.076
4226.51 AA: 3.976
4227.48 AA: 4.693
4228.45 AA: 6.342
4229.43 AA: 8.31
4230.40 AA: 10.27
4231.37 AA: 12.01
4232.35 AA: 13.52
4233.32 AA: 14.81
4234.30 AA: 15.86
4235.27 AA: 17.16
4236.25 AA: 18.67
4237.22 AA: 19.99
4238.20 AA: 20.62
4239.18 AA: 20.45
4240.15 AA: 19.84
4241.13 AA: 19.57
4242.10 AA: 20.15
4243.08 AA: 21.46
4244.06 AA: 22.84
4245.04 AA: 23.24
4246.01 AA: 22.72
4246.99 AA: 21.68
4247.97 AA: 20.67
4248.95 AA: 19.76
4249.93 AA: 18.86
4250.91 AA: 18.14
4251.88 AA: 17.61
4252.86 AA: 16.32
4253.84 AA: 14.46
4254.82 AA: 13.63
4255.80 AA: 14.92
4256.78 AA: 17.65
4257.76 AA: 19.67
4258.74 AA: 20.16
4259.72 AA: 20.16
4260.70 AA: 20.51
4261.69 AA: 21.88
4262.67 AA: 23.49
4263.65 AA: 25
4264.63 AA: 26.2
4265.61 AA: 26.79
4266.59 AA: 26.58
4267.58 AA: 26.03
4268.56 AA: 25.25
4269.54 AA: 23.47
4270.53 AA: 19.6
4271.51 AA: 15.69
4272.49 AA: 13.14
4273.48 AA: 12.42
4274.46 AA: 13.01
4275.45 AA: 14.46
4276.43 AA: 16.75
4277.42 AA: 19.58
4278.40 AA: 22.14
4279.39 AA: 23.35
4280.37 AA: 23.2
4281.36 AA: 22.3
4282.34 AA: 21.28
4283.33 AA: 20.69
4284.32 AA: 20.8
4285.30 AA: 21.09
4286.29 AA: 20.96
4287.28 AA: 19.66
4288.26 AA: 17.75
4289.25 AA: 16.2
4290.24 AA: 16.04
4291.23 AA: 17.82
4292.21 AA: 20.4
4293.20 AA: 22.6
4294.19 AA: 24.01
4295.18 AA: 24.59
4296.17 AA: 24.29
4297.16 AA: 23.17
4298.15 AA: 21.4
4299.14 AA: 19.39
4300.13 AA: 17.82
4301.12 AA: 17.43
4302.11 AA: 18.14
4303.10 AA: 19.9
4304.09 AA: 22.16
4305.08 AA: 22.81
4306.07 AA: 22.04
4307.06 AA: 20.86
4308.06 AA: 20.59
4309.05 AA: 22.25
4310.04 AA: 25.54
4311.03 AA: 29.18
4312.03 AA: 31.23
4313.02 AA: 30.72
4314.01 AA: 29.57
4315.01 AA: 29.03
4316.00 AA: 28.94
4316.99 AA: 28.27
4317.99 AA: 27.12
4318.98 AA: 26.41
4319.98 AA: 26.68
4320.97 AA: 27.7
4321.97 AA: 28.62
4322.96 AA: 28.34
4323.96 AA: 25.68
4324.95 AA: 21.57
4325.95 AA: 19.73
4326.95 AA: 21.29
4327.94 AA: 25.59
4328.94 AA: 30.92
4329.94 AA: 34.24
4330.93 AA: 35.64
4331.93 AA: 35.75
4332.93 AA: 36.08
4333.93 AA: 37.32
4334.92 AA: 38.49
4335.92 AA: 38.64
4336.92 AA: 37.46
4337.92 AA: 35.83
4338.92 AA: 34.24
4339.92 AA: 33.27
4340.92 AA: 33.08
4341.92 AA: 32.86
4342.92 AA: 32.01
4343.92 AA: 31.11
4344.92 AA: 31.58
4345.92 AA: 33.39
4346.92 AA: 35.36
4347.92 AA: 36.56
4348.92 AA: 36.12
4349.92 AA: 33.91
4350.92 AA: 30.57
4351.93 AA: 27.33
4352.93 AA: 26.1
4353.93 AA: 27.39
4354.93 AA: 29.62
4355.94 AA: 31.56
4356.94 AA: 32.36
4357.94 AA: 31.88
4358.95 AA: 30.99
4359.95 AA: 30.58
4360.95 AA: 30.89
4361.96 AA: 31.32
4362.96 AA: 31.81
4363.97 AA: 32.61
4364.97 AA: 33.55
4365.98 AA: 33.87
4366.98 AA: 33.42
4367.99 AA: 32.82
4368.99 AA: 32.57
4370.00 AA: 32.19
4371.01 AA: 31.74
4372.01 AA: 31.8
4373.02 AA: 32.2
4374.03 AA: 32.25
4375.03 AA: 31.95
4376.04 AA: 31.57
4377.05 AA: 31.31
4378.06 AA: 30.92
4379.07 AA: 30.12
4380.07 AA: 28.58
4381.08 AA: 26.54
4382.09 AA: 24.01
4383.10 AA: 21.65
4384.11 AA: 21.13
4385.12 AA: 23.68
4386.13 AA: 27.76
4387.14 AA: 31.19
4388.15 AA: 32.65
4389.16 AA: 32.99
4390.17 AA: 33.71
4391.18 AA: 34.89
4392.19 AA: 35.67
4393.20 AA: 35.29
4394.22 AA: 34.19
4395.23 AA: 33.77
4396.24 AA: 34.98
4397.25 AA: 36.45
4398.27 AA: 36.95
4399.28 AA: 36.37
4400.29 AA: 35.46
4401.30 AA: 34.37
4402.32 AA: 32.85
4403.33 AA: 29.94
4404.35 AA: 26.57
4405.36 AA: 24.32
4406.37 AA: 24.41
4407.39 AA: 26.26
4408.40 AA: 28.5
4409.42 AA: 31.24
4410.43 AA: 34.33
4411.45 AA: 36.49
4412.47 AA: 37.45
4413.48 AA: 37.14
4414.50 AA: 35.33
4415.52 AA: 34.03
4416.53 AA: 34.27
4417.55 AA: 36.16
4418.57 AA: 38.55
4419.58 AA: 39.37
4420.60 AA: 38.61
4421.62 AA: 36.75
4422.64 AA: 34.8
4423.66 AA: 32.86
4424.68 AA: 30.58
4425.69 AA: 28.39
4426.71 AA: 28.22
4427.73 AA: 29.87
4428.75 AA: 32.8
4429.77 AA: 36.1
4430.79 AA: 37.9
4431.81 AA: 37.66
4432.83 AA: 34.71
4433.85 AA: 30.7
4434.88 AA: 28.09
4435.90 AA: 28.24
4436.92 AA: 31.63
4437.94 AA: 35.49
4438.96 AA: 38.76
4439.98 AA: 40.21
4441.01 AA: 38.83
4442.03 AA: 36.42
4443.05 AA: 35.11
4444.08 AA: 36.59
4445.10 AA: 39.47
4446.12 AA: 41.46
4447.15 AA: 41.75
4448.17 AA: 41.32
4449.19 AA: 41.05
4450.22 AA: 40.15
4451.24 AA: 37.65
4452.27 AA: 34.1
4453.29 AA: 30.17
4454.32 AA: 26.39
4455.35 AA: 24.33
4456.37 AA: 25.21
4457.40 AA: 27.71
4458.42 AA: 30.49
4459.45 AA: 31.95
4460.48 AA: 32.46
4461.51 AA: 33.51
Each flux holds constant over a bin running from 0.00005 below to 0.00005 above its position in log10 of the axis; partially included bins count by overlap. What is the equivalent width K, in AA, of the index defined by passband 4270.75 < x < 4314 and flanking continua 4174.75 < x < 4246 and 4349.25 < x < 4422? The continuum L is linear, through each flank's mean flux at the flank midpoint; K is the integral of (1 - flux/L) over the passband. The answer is 8.6 AA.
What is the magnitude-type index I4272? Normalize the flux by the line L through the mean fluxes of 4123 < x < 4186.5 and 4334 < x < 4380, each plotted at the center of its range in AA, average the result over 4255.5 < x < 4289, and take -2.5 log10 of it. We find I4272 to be 0.37 mag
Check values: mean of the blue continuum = 23.6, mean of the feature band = 20.5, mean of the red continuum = 32.5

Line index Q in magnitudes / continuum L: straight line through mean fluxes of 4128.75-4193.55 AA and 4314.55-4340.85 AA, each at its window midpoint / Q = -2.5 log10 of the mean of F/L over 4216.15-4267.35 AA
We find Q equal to 0.46 mag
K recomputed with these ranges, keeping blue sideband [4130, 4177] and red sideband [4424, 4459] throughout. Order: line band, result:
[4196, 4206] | 1.2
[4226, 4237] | 6.1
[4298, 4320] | 3.6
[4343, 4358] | -0.5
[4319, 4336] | 0.0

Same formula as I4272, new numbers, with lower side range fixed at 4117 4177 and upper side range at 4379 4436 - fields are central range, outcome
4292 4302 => 0.312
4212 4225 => 0.335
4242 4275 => 0.330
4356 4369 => -0.050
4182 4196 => 0.029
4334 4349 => -0.158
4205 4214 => -0.007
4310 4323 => 0.026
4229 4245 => 0.456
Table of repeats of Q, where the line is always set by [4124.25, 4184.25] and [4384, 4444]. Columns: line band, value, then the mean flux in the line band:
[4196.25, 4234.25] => 0.36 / 18.4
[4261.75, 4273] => 0.22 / 22.8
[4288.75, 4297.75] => 0.34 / 21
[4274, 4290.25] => 0.41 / 19.5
